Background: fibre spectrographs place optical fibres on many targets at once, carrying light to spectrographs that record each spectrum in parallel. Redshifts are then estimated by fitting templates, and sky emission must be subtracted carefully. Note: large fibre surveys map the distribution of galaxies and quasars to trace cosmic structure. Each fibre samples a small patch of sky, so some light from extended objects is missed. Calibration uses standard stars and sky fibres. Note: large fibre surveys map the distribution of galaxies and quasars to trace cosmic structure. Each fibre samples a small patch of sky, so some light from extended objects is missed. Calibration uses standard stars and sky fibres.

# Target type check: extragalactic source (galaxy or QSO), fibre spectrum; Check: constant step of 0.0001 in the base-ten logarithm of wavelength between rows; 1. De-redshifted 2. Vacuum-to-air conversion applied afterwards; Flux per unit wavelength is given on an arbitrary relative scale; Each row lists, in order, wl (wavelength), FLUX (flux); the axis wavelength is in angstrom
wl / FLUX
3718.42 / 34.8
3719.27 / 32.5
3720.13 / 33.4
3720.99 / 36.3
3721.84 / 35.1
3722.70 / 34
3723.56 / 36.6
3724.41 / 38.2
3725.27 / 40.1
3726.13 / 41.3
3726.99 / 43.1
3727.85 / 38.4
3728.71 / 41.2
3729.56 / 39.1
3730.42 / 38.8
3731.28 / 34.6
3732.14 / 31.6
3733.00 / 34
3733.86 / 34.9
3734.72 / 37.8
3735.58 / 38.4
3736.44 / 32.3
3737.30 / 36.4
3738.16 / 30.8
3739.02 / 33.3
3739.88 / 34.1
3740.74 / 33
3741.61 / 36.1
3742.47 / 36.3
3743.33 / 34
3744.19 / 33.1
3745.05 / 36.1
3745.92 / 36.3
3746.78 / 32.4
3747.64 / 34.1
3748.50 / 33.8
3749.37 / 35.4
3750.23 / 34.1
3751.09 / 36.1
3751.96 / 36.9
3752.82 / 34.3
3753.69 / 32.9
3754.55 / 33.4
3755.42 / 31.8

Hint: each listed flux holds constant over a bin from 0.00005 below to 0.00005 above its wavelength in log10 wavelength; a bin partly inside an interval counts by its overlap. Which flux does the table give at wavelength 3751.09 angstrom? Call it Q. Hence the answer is 36.1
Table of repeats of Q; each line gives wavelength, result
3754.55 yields 33.4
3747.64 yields 34.1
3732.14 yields 31.6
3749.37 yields 35.4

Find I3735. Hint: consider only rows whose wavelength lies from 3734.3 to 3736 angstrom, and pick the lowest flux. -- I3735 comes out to 37.8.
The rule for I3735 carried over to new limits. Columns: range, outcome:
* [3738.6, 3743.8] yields 33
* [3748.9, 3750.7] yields 34.1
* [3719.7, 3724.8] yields 33.4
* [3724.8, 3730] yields 38.4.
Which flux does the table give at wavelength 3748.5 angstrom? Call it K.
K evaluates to 33.8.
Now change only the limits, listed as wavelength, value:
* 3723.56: 36.6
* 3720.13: 33.4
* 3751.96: 36.9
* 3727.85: 38.4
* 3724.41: 38.2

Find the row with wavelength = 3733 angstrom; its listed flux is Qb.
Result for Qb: 34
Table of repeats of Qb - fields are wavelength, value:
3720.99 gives 36.3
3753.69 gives 32.9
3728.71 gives 41.2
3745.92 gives 36.3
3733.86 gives 34.9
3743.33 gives 34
